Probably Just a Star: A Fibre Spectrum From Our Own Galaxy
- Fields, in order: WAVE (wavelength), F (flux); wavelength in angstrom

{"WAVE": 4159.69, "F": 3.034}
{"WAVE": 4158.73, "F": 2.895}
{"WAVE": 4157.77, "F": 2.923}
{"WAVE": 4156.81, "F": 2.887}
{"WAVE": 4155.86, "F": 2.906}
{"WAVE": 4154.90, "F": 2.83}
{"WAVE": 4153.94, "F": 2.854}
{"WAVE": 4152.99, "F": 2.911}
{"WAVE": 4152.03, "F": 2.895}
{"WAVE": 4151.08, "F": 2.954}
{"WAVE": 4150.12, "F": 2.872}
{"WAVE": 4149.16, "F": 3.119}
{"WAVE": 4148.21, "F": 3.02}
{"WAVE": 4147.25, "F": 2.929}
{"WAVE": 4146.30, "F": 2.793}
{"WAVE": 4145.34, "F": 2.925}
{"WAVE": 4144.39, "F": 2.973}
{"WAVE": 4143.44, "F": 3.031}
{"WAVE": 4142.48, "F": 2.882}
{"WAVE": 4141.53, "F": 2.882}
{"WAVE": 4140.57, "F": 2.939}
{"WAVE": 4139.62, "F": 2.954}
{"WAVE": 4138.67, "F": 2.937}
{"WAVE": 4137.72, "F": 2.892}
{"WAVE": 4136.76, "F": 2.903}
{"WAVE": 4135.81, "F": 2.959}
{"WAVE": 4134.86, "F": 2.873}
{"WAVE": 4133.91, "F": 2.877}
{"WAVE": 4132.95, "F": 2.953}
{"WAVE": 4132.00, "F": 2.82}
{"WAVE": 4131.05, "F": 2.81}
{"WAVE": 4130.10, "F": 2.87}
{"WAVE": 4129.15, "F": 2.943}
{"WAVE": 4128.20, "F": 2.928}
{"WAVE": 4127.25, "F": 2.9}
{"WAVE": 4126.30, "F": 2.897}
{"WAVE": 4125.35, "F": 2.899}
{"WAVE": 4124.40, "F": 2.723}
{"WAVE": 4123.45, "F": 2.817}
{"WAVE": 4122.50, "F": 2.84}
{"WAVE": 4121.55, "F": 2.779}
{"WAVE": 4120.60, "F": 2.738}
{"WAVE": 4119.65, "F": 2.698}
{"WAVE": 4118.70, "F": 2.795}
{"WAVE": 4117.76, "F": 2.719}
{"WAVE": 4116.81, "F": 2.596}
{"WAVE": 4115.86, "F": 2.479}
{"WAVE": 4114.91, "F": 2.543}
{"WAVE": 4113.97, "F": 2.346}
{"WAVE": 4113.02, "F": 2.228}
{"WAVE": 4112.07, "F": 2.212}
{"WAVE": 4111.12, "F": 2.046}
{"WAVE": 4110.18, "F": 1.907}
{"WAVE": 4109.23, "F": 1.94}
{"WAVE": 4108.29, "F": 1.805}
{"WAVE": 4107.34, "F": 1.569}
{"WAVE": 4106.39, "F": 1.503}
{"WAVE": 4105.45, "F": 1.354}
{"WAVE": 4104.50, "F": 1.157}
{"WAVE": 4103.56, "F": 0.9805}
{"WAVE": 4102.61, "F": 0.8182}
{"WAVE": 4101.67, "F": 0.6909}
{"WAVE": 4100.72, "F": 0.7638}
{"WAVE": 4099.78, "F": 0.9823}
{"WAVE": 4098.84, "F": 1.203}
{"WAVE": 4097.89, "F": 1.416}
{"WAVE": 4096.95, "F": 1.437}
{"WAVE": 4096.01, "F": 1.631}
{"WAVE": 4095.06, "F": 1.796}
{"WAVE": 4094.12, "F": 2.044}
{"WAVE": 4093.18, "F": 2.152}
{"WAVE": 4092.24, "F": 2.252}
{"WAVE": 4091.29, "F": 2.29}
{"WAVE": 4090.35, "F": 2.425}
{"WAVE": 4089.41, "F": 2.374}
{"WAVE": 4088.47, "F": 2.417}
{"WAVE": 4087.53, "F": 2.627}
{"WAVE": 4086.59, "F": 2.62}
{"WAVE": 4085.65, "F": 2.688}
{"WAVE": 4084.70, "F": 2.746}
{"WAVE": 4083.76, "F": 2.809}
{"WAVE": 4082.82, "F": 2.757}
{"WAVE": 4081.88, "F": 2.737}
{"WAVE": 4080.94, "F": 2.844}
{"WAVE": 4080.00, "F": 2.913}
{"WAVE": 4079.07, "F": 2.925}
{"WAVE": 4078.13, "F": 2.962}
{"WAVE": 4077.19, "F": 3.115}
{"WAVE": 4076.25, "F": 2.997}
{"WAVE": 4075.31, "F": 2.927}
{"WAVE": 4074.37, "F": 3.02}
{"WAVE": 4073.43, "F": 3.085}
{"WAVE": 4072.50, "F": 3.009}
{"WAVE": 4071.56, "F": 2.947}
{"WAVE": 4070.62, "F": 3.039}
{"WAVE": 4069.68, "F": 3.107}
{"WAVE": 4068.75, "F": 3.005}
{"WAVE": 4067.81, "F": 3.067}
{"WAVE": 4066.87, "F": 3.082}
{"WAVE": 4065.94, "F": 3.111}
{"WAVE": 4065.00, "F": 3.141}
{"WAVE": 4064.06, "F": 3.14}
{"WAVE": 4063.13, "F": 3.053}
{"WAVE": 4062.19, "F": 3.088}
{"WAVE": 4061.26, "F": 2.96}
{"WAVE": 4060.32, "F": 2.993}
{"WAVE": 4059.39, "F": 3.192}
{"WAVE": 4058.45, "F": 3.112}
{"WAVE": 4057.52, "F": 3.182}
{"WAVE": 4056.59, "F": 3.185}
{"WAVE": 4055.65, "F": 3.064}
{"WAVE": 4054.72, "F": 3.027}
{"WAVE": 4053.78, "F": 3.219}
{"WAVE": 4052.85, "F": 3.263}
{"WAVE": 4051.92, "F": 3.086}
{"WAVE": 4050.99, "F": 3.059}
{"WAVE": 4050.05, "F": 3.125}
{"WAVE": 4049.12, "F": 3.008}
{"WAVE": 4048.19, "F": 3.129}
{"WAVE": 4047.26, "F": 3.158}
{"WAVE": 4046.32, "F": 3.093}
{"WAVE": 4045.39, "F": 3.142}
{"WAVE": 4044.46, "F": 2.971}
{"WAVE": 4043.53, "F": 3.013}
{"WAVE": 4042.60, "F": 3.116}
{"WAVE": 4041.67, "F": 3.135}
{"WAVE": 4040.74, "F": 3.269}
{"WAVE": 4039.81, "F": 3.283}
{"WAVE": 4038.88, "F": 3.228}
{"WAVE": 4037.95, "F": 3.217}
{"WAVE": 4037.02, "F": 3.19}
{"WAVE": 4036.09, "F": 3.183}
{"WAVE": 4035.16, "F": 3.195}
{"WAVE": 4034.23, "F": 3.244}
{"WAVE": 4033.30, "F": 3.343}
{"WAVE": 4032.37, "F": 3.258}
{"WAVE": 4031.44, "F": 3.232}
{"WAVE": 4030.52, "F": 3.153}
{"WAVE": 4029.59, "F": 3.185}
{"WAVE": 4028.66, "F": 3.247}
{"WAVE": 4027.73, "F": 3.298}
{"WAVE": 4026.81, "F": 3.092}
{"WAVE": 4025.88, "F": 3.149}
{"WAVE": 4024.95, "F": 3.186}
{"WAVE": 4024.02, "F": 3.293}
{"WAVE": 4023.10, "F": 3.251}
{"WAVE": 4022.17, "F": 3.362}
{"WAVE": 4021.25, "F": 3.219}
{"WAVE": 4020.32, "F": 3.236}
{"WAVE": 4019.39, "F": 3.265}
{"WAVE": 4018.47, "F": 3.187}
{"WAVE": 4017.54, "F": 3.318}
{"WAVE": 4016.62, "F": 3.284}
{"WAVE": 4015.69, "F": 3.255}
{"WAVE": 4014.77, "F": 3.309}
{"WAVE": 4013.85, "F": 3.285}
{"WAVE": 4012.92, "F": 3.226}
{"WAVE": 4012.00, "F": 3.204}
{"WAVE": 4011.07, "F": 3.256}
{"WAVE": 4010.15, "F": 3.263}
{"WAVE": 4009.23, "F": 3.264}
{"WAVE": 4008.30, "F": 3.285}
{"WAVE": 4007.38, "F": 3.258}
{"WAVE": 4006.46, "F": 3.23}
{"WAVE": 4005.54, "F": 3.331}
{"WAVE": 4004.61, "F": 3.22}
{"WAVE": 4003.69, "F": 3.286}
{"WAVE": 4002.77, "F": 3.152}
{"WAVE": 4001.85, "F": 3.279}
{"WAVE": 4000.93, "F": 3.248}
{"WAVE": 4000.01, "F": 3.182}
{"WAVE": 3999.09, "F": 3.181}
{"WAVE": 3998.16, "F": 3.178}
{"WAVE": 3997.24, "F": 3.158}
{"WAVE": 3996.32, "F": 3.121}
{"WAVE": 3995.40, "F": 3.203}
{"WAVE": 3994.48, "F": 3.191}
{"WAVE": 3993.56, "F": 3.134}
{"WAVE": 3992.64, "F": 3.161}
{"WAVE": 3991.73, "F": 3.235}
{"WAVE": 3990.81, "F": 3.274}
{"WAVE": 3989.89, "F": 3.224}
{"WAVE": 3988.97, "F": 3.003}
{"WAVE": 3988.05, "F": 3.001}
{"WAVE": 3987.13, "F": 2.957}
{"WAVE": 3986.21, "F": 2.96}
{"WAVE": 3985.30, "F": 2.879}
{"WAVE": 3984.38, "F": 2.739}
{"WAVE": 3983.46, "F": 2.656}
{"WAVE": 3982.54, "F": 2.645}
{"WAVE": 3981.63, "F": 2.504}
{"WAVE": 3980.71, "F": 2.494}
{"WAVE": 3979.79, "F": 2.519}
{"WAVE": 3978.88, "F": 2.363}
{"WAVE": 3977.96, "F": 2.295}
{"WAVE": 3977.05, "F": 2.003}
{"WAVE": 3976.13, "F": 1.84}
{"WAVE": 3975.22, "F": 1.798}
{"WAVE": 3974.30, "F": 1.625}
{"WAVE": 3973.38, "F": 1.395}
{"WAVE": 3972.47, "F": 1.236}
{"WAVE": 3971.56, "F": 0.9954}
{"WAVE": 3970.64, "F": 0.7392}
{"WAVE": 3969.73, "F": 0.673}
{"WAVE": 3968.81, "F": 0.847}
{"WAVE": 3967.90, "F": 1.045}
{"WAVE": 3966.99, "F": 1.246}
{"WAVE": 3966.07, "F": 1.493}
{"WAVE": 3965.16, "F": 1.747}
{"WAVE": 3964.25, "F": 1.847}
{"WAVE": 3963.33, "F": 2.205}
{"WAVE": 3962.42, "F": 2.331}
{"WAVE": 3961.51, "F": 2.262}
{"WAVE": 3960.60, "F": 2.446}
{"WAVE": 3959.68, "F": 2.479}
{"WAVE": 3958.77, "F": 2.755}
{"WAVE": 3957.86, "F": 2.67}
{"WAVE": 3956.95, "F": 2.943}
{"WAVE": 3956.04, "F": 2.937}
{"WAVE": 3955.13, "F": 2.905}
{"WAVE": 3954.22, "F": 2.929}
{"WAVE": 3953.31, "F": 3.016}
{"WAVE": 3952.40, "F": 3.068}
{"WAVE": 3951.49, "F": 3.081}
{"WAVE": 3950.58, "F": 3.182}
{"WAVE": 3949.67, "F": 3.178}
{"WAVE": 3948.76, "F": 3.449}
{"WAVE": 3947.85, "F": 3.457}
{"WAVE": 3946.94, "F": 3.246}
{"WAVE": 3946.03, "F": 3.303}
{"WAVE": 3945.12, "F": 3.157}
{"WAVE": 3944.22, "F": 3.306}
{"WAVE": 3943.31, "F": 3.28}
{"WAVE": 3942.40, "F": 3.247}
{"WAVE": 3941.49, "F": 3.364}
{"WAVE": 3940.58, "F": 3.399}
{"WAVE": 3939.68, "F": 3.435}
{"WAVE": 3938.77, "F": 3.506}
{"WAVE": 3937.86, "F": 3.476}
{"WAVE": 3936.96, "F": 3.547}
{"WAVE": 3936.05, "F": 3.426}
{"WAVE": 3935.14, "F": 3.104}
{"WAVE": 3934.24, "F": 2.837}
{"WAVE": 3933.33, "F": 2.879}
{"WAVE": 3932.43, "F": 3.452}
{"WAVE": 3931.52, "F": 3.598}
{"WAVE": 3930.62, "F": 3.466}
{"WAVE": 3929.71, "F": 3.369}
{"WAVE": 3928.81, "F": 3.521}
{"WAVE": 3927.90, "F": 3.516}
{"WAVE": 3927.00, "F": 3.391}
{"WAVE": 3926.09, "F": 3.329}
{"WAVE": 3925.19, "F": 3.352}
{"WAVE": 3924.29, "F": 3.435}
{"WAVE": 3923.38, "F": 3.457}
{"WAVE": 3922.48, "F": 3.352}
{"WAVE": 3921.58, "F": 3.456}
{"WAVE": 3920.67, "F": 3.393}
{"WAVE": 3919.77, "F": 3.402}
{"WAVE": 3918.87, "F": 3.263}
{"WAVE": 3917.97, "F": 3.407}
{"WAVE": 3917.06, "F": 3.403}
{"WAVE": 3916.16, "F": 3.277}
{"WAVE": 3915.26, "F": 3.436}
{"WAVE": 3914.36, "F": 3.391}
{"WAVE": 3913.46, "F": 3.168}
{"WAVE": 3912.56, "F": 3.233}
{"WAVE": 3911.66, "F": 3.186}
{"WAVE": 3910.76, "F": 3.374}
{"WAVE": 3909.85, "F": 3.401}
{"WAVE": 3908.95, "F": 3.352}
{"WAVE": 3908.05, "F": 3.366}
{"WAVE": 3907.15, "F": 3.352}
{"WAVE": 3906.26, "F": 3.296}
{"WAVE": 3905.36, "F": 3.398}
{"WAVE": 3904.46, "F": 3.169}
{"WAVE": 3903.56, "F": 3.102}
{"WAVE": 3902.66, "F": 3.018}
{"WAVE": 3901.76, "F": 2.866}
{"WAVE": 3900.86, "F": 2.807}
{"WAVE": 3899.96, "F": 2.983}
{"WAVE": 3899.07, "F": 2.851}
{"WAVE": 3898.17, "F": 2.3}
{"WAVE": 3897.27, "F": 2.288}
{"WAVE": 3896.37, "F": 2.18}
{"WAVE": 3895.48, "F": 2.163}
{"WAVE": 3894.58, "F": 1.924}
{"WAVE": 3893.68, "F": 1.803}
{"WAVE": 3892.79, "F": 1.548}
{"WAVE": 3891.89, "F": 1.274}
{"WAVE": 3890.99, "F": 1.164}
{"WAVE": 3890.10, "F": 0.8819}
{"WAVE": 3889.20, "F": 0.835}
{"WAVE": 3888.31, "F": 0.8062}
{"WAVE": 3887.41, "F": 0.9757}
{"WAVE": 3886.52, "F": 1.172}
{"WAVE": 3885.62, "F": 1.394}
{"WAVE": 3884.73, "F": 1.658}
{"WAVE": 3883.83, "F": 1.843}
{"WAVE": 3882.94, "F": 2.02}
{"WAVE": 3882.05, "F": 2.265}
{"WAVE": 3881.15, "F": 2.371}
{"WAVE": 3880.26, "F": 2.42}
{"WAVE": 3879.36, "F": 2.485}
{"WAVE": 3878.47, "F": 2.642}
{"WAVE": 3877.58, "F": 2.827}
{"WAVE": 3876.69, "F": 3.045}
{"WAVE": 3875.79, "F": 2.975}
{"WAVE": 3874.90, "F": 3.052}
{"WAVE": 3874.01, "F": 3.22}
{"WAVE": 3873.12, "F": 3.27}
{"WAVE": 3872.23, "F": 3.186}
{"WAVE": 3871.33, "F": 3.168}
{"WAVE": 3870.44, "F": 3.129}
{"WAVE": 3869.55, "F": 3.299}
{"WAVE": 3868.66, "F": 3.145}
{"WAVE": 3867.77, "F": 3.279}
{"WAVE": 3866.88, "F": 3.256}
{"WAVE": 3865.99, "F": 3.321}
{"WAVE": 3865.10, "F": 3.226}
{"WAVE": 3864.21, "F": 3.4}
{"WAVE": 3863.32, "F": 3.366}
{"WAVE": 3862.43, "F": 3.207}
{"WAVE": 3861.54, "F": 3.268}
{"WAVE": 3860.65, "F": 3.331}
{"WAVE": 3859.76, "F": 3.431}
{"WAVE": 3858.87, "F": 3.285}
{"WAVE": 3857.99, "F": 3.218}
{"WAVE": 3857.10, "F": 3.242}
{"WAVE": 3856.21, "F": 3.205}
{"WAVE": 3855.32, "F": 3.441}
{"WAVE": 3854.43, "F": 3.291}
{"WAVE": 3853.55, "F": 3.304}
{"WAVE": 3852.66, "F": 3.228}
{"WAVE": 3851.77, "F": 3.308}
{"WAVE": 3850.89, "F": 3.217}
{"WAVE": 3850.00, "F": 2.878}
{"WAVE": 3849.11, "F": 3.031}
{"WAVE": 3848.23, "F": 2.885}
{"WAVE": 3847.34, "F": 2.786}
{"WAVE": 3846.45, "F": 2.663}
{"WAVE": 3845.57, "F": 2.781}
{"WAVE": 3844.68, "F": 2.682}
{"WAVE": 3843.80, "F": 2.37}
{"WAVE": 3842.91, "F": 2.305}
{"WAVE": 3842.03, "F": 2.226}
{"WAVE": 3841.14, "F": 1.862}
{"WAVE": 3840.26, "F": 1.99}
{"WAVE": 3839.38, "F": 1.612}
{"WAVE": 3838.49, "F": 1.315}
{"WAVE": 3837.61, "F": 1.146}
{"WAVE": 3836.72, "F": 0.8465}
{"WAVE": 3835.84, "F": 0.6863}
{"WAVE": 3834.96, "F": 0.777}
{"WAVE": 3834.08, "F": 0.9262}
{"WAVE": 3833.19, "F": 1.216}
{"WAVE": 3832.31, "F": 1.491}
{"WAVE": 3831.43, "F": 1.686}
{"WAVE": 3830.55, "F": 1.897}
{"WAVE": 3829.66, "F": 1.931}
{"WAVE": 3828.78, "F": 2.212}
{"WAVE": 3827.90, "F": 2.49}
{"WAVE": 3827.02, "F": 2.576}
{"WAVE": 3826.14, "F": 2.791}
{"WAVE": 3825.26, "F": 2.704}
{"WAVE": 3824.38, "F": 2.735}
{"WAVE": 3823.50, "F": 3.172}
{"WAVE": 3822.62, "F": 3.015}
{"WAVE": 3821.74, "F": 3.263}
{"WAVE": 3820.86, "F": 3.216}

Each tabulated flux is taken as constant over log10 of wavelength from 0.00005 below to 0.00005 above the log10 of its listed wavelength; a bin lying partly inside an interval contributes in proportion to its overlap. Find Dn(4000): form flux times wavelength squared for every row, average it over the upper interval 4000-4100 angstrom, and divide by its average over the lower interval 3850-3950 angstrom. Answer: 1.1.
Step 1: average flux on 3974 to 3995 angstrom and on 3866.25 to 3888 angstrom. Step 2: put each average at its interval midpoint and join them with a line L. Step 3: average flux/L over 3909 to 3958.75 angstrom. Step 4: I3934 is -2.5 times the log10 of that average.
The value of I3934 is -0.238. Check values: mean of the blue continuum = 2.58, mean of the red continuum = 2.68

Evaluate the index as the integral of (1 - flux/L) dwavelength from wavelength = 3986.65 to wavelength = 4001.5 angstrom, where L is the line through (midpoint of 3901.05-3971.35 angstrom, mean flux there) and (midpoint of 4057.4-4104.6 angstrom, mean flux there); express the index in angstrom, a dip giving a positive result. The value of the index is -2.0 angstrom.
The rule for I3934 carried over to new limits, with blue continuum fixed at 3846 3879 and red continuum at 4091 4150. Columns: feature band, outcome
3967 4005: 0.10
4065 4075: -0.21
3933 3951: -0.13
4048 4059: -0.21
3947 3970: 0.18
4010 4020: -0.21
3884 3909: 0.36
